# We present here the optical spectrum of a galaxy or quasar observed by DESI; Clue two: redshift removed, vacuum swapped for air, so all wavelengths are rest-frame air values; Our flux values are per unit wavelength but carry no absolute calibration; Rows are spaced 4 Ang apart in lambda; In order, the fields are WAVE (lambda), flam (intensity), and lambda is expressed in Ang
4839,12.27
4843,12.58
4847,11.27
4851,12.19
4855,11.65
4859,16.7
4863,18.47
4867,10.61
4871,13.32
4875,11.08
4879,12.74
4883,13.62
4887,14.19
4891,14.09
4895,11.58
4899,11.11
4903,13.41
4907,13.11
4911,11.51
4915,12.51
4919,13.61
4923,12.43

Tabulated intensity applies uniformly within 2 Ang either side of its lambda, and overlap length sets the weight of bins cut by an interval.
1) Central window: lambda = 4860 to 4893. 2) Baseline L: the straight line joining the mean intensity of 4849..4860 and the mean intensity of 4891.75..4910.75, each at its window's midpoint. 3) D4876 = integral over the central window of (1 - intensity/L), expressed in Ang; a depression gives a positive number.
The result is -2.1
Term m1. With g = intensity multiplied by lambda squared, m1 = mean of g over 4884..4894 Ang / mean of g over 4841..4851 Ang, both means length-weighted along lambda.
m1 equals 1.2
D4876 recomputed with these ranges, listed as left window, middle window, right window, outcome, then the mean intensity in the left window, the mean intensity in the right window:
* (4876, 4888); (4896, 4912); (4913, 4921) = 1.0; 13.3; 13.1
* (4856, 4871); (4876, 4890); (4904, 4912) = 0.4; 14.8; 12.5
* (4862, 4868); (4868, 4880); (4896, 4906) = 1.5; 14.5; 12.3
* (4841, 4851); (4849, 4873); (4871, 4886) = -2.9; 12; 12.7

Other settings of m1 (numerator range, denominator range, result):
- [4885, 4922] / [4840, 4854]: 1.09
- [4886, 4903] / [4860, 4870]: 0.88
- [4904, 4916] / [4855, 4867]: 0.82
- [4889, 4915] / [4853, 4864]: 0.83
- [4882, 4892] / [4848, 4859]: 1.11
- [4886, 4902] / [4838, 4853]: 1.07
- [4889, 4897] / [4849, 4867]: 0.91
